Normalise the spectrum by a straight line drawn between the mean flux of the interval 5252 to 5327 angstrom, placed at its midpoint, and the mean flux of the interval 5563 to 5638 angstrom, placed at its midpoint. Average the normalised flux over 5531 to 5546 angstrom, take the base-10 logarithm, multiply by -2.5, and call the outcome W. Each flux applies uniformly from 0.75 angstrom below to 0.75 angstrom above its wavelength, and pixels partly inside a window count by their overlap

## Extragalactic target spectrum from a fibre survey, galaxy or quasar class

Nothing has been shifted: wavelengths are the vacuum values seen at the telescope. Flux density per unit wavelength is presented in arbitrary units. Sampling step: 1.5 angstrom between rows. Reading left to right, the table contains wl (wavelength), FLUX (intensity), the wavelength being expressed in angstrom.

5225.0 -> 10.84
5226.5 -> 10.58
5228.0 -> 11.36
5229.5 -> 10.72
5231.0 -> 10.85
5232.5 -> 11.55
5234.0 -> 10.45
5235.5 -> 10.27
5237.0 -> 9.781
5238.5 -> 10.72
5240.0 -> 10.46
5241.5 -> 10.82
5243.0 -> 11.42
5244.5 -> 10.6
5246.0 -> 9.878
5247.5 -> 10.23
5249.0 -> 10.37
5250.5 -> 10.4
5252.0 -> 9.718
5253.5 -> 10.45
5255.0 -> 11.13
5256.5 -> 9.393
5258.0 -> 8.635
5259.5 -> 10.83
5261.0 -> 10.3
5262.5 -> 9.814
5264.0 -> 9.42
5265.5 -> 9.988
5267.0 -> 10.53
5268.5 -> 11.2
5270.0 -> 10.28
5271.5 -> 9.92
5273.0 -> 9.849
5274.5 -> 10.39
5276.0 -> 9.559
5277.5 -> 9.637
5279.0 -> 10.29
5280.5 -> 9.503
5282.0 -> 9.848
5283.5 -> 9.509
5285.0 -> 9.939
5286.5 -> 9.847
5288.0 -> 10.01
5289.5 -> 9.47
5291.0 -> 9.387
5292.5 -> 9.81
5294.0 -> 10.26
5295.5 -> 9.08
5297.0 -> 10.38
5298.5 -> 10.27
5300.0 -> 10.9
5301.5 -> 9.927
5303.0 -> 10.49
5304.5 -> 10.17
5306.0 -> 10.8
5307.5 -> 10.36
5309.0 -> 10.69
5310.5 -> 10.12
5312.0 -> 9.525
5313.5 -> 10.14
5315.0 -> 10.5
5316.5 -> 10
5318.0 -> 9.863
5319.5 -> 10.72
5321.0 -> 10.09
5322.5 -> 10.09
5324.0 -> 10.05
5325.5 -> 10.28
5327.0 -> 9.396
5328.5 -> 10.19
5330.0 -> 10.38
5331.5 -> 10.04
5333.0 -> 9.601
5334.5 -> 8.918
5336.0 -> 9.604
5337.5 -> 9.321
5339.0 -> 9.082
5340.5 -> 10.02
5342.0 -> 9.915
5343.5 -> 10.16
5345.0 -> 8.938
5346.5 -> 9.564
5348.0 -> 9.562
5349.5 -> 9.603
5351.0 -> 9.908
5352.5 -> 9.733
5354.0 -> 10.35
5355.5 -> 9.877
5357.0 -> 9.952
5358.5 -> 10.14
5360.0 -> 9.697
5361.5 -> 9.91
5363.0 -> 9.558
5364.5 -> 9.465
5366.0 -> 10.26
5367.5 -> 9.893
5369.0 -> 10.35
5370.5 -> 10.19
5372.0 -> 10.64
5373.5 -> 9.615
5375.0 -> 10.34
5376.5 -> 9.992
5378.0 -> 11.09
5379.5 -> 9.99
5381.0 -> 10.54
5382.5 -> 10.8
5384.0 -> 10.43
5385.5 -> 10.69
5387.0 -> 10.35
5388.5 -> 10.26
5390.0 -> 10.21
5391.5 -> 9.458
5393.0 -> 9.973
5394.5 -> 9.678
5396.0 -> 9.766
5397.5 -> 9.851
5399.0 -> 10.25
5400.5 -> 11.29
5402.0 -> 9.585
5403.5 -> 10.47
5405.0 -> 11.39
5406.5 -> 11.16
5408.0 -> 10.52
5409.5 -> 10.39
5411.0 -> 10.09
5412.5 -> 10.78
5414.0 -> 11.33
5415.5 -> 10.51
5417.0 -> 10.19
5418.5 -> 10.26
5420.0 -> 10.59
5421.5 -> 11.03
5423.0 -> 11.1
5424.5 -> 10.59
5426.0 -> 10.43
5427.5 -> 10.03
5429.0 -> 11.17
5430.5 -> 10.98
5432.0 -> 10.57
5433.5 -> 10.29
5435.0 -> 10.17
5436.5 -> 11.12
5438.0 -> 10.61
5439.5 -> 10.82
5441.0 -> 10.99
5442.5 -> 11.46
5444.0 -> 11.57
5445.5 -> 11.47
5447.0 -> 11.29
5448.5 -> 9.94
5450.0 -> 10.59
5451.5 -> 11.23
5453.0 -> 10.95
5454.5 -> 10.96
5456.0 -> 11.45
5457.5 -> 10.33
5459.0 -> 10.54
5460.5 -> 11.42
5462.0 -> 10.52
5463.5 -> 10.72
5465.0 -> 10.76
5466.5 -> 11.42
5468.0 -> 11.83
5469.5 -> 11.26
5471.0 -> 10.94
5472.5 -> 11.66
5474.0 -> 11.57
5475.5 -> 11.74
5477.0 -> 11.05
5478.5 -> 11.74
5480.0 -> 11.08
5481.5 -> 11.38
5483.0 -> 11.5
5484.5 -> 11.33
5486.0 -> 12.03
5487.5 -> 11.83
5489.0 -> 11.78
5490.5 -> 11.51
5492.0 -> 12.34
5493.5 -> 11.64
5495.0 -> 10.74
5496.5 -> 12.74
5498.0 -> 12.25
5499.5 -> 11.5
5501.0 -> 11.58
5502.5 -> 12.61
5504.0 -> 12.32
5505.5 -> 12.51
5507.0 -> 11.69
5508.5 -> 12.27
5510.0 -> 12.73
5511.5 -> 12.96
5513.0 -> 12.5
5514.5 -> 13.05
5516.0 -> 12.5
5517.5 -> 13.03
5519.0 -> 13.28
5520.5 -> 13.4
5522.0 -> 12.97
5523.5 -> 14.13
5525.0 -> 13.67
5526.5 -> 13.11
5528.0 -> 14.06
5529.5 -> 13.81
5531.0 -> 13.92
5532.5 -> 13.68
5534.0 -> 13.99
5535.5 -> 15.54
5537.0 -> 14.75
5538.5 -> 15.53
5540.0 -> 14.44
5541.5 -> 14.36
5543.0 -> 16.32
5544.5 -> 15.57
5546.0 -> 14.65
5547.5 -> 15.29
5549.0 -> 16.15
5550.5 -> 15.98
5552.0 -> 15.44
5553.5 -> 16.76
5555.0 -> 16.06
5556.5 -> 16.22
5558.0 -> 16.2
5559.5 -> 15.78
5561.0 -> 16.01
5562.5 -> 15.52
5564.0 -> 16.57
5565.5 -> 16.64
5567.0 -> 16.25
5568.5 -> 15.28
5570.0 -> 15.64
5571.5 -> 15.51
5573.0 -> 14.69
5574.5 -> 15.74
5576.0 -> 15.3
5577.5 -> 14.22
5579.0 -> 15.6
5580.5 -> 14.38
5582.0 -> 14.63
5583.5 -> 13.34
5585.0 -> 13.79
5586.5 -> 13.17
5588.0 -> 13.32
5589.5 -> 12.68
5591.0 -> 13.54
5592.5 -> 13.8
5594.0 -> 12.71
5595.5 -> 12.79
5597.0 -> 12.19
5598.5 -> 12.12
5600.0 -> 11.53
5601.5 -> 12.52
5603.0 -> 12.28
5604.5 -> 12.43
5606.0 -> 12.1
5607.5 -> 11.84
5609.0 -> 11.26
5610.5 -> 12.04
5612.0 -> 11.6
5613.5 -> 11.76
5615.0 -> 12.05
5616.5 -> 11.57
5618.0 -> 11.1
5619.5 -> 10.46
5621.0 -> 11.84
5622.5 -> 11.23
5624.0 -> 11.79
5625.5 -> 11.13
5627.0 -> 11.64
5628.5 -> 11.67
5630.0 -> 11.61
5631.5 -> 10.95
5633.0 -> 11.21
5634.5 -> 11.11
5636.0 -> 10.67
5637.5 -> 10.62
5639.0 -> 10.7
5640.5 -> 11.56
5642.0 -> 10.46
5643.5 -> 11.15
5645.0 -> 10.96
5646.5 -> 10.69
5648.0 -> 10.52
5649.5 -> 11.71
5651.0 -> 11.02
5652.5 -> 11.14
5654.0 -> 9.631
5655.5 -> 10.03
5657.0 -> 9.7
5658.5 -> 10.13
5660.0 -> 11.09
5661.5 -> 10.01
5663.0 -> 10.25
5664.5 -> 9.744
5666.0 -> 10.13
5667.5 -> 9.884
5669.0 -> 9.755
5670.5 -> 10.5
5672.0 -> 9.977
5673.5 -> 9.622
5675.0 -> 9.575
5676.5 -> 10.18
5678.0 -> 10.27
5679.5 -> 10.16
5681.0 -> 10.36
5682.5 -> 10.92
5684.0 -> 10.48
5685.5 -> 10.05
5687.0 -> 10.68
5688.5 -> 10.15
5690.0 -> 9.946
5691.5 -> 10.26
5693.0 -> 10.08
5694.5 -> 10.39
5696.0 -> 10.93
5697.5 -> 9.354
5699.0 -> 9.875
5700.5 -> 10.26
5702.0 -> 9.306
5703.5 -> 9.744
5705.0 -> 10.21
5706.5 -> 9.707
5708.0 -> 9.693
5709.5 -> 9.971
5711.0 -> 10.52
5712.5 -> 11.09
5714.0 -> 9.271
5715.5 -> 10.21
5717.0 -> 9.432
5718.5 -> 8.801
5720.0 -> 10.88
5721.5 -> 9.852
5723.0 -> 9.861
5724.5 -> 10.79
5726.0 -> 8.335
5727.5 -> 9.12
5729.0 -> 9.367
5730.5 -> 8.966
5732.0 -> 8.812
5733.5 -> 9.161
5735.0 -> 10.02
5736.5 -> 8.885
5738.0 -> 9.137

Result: -0.202 mag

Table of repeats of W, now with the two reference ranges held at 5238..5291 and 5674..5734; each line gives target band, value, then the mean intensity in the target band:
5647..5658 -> -0.06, 10.5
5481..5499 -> -0.17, 11.8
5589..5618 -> -0.22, 12.2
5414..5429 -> -0.06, 10.6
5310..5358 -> 0.02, 9.86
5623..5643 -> -0.12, 11.2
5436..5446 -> -0.11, 11.1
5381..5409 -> -0.03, 10.3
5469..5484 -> -0.14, 11.4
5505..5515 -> -0.24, 12.5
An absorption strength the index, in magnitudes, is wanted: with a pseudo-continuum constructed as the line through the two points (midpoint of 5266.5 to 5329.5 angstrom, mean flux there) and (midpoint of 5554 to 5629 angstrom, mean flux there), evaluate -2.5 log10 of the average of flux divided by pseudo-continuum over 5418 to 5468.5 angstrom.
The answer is 0.09 mag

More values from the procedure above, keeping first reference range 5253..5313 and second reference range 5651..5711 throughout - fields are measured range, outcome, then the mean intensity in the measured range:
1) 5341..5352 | 0.04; 9.67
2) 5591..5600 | -0.25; 12.7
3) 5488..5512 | -0.19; 12.1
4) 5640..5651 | -0.09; 11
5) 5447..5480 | -0.10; 11.1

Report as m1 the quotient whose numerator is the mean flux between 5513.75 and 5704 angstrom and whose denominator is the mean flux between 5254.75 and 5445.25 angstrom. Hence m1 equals 1.2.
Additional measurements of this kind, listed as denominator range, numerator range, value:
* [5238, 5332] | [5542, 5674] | 1.25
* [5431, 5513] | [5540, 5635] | 1.20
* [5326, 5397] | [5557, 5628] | 1.35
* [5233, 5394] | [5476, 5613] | 1.35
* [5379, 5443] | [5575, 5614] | 1.24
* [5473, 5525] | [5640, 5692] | 0.85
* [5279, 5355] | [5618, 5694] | 1.07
